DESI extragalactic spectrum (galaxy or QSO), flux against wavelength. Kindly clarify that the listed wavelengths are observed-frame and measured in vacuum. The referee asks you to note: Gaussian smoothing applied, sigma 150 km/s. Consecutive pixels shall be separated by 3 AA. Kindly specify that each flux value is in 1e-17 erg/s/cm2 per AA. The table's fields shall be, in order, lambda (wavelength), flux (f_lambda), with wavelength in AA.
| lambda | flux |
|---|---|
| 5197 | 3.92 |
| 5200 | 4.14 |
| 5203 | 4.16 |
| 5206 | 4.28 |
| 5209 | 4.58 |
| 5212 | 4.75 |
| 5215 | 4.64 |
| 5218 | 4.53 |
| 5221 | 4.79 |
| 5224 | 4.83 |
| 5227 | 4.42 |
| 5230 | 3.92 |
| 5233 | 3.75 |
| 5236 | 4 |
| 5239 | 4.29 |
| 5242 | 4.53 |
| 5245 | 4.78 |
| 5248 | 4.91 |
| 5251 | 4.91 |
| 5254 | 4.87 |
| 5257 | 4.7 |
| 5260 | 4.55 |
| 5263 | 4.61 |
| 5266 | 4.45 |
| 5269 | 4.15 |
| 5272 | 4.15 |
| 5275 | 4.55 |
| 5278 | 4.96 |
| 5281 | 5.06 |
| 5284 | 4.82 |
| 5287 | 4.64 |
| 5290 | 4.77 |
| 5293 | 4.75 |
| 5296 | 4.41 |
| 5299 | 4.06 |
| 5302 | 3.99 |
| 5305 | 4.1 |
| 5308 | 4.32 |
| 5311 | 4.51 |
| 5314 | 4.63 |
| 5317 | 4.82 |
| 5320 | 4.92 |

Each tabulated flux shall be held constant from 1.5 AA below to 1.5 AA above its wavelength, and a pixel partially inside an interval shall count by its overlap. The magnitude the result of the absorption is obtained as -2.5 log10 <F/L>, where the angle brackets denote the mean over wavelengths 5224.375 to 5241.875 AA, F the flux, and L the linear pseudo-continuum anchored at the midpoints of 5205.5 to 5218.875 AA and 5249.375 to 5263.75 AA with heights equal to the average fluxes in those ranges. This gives 0.12 mag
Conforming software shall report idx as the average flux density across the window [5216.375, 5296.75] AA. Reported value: 4.56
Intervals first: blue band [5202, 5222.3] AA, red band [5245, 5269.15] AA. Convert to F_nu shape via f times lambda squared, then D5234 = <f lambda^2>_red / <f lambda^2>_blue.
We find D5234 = 1.0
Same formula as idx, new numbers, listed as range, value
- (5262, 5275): 4.35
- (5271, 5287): 4.72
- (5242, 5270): 4.66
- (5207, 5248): 4.46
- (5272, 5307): 4.53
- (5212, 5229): 4.63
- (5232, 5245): 4.23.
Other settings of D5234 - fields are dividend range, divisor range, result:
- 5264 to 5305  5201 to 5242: 1.05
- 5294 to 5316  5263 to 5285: 0.95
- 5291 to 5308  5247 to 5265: 0.92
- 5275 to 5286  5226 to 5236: 1.24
